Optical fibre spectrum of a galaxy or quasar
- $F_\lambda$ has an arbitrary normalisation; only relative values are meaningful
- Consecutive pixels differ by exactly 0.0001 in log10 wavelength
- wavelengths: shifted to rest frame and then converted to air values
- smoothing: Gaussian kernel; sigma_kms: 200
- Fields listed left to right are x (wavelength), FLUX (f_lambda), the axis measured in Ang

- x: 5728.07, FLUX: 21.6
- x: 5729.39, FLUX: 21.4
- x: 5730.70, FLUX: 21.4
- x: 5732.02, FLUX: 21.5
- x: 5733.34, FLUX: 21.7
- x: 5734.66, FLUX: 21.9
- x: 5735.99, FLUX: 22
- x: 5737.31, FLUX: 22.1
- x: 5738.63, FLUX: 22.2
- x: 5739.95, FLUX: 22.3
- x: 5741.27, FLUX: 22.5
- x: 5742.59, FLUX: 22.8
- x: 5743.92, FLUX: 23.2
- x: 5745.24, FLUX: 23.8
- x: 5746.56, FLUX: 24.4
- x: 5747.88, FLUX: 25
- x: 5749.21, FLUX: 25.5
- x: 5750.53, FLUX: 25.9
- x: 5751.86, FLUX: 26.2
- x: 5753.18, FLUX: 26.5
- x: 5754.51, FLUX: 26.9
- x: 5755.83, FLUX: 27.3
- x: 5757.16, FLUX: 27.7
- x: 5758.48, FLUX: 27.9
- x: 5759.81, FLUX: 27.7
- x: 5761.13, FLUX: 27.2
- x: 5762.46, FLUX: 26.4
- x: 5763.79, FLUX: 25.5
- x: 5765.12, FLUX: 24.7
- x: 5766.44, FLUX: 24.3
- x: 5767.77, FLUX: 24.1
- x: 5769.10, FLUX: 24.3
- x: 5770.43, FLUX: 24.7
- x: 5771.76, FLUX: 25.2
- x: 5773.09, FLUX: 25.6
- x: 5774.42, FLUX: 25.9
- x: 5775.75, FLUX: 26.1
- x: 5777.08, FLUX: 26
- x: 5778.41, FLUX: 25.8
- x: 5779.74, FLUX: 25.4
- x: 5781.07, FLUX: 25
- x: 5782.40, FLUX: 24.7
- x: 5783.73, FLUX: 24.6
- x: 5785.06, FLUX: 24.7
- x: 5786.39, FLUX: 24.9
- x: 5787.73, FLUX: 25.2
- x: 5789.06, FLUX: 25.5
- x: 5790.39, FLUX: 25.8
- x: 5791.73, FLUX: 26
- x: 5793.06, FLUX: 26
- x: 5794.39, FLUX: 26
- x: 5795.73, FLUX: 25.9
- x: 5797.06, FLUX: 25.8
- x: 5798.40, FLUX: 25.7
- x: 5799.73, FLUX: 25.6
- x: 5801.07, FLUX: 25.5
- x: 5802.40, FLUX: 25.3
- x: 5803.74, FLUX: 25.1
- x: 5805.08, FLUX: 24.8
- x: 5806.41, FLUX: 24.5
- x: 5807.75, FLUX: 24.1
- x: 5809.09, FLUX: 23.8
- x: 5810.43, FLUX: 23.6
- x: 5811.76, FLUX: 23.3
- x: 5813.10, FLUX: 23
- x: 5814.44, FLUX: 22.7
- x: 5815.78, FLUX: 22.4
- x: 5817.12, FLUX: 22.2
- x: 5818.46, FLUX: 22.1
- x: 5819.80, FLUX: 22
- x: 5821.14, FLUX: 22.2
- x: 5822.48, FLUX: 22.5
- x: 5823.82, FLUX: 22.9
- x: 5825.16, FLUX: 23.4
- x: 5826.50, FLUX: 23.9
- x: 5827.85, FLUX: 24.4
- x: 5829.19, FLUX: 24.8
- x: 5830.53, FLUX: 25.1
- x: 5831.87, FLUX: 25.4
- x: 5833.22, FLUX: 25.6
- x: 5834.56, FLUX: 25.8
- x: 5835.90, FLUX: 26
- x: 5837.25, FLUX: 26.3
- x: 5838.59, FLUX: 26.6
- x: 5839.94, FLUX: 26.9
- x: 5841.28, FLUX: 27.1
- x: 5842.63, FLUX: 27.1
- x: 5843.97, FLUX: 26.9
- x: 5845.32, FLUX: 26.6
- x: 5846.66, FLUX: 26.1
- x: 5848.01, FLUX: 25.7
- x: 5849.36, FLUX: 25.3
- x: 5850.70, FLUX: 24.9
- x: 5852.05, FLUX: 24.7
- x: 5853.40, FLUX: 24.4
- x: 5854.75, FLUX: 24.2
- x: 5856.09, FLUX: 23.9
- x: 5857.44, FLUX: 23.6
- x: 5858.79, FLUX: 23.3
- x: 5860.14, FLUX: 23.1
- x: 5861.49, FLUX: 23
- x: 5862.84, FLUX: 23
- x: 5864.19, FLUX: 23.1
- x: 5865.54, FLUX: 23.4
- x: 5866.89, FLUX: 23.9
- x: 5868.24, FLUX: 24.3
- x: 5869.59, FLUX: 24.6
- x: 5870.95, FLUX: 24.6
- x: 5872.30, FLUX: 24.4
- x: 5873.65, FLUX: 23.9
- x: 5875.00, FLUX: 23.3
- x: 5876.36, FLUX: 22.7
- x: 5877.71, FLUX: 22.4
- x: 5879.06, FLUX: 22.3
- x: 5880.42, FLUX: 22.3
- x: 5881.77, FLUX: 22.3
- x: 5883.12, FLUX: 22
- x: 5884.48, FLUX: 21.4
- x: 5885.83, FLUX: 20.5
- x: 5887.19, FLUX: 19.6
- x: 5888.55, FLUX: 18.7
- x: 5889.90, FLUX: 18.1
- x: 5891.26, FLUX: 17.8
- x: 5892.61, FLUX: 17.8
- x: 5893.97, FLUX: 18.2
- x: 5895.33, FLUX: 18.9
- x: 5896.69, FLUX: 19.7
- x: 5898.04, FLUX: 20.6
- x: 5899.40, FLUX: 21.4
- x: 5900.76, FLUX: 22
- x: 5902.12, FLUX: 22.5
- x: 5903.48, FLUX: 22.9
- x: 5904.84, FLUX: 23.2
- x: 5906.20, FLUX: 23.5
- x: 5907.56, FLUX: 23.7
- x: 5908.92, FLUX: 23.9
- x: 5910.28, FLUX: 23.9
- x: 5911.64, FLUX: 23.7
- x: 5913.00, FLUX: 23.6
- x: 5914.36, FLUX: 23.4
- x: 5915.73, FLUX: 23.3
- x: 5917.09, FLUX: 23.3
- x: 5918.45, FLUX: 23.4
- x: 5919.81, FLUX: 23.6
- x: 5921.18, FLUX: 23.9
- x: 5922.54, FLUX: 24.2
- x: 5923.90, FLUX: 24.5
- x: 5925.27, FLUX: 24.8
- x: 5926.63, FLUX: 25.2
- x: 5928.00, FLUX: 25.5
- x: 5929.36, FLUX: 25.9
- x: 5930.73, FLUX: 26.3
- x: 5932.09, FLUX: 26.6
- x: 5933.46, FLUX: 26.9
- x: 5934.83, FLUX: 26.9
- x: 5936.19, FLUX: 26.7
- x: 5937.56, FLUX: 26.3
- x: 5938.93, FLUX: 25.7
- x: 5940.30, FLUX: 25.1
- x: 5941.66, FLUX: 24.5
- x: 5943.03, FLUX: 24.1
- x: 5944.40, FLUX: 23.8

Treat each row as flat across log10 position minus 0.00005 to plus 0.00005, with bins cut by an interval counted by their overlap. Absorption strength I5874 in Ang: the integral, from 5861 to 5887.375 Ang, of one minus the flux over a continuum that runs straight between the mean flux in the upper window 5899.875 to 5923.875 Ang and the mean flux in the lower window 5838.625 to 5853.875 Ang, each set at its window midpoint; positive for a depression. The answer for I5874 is 2.1 Ang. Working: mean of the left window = 26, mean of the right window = 23.4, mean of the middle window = 22.9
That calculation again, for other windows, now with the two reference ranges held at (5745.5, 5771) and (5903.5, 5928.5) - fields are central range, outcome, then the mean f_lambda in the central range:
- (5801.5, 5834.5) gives 1.8 Ang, 23.8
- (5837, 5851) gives -0.9 Ang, 26.4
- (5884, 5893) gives 1.9 Ang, 19.1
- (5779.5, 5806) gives 0.1 Ang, 25.4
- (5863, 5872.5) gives 0.2 Ang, 24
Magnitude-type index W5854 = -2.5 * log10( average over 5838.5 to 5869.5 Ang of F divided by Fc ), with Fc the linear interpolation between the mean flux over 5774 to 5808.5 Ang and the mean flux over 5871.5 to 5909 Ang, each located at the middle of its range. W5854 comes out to -0.09 mag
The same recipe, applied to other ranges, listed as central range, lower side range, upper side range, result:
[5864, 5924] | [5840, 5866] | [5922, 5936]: 0.137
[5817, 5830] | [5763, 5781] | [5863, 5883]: 0.053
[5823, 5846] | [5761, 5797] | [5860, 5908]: -0.090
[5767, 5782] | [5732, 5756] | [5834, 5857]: -0.036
